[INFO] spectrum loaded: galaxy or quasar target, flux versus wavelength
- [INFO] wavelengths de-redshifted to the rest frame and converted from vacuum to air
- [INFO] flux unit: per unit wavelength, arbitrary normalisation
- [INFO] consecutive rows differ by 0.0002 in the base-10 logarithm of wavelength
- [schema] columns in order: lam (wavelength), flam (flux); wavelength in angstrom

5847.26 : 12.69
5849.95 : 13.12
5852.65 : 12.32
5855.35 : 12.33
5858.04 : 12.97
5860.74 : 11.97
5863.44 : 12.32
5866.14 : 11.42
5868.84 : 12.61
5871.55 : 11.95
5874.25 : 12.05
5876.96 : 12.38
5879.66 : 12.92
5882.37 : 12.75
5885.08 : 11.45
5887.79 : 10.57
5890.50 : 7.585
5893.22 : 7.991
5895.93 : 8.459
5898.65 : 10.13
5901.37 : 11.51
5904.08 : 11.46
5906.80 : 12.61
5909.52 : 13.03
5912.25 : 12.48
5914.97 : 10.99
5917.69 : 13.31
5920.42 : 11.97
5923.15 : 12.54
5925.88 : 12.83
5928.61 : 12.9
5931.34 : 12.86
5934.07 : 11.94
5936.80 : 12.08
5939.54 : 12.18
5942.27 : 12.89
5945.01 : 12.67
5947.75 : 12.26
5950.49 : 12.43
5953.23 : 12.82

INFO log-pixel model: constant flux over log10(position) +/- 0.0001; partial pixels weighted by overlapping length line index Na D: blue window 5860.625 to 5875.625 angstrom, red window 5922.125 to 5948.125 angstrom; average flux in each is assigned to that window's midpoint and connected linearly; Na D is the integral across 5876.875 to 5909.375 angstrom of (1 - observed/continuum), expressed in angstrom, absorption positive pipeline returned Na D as 3.7 angstrom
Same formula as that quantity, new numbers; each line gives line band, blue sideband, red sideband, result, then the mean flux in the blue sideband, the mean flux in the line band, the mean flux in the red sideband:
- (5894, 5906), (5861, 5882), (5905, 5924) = 1.9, 12.2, 10.4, 12.4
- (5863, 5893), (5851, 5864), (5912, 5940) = 2.2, 12.4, 11.5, 12.4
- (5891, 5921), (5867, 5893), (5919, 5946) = 2.1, 11.4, 11.1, 12.5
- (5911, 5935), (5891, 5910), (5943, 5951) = -2.1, 10.5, 12.4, 12.5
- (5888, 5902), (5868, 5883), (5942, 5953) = 3.7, 12.4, 9.12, 12.6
